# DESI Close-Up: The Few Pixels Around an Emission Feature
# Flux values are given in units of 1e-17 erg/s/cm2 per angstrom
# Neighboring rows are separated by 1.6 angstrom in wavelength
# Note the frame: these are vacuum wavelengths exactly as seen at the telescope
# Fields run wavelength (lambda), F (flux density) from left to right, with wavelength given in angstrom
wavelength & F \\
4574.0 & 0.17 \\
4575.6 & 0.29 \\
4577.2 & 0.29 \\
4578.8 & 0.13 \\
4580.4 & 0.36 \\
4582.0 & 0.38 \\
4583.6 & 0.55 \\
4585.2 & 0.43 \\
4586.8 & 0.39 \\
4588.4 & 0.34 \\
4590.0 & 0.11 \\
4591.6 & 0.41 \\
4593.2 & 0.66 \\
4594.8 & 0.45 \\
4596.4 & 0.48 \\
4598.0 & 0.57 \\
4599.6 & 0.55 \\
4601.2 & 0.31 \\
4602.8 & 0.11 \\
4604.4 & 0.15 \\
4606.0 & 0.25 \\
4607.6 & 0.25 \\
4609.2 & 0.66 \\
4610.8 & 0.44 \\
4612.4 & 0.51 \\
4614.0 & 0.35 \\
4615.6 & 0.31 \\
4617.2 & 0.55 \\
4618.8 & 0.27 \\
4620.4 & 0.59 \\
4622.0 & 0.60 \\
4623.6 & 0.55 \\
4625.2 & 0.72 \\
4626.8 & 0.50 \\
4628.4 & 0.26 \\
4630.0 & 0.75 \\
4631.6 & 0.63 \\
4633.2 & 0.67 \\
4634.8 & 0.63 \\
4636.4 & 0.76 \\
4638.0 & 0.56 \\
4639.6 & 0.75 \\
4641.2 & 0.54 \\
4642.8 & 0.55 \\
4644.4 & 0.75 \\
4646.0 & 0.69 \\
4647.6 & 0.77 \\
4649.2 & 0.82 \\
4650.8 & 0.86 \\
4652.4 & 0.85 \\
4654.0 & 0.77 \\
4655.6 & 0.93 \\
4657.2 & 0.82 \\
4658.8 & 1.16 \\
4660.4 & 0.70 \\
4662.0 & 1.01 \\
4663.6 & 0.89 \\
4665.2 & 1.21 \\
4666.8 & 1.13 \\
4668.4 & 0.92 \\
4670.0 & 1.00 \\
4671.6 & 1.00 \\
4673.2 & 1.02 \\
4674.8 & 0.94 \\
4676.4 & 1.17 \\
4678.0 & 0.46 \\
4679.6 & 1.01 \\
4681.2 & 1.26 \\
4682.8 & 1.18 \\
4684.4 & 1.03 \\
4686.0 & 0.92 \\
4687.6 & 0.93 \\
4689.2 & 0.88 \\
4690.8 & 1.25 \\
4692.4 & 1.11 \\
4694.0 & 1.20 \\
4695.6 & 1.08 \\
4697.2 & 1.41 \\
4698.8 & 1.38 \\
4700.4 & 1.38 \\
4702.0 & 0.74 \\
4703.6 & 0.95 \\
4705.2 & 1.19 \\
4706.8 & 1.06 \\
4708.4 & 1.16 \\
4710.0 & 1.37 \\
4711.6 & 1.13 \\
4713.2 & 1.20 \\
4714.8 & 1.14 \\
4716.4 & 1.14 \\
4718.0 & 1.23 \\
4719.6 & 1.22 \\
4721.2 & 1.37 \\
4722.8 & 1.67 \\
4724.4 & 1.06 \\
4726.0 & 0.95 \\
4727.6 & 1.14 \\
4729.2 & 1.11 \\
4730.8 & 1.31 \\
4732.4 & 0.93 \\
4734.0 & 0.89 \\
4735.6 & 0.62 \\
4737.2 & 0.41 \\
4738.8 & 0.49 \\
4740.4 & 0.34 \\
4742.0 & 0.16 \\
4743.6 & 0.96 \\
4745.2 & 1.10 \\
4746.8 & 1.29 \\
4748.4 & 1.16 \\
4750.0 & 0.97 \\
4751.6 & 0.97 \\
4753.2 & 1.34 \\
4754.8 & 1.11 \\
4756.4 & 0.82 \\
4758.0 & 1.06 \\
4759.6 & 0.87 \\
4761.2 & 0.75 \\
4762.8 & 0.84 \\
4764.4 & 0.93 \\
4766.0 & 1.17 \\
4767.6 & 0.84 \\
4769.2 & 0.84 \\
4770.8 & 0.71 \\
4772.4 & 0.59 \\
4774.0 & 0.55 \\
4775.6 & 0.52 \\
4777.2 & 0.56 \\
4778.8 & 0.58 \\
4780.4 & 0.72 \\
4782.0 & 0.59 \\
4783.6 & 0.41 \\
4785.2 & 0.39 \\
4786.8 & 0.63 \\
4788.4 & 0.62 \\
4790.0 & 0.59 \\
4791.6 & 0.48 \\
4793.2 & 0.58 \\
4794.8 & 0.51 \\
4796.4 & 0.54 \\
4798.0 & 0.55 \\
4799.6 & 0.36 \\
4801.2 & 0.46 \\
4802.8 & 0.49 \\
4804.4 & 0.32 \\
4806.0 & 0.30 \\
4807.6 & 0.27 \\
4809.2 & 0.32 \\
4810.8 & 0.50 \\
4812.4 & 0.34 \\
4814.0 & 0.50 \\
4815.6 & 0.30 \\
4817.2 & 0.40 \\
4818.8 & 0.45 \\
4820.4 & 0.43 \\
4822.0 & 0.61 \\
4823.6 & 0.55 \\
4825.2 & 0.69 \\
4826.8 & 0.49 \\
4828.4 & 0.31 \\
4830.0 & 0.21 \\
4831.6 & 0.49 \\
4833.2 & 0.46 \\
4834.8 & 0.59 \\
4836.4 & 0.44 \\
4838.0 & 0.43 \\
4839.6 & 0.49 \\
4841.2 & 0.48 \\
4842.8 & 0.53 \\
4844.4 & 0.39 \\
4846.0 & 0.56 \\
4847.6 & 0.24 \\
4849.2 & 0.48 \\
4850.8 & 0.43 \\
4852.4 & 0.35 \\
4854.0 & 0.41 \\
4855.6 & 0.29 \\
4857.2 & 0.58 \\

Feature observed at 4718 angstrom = C IV 1549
